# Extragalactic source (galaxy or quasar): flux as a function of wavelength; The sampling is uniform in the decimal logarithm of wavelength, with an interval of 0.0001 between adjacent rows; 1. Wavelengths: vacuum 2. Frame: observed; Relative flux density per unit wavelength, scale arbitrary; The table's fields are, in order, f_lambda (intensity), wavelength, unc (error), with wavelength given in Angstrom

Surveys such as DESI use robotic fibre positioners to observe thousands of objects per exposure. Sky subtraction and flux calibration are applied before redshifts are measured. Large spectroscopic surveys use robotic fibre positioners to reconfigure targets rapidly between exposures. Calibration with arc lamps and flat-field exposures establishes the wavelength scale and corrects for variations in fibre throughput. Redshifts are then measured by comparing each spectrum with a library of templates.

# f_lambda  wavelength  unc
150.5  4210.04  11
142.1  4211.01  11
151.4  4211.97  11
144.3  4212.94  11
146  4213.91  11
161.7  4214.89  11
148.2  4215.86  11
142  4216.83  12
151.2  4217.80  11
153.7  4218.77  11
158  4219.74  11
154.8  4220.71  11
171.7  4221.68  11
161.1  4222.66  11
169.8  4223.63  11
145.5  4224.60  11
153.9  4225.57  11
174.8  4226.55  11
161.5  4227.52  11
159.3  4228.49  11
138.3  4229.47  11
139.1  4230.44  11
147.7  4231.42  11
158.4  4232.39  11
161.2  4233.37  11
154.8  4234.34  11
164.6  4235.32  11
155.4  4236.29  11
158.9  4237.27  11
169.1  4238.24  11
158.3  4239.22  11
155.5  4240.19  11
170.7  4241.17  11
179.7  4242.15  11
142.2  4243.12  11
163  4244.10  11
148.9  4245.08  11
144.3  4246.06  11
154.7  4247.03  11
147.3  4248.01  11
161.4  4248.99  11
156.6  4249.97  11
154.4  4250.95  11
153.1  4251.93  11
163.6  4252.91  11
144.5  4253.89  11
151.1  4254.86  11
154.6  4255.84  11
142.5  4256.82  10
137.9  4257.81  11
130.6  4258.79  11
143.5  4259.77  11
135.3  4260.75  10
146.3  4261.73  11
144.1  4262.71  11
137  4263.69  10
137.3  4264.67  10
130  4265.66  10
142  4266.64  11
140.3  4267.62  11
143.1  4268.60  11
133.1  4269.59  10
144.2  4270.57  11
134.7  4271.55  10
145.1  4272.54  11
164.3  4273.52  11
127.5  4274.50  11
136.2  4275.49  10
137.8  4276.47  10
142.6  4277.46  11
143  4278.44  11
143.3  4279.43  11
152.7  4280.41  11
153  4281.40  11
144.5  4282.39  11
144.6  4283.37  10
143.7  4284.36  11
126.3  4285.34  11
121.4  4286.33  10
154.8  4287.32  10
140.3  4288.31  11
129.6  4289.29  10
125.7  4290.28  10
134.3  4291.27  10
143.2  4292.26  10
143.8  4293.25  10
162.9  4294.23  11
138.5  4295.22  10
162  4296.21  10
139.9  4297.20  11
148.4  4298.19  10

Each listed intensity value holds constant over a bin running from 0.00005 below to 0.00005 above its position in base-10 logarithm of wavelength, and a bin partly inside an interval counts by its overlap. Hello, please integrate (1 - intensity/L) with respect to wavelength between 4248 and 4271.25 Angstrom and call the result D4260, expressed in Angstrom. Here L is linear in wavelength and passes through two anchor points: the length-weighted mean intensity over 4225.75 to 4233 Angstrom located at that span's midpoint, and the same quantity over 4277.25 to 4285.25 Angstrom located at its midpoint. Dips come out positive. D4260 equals 0.7 Angstrom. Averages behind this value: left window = 154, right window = 145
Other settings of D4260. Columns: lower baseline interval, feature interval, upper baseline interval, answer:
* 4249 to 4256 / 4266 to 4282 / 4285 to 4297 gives 0.4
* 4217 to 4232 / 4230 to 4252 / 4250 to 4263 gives -0.8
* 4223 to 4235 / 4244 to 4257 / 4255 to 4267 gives -0.7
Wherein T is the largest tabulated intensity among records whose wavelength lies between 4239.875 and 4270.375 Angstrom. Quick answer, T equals 179.7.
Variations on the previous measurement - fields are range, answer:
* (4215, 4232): 174.8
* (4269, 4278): 164.3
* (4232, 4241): 169.1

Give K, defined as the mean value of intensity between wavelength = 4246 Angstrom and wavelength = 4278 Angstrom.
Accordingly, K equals 144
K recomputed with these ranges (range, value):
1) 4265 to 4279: 140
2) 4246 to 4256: 154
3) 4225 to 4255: 156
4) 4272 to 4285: 144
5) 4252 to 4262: 145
